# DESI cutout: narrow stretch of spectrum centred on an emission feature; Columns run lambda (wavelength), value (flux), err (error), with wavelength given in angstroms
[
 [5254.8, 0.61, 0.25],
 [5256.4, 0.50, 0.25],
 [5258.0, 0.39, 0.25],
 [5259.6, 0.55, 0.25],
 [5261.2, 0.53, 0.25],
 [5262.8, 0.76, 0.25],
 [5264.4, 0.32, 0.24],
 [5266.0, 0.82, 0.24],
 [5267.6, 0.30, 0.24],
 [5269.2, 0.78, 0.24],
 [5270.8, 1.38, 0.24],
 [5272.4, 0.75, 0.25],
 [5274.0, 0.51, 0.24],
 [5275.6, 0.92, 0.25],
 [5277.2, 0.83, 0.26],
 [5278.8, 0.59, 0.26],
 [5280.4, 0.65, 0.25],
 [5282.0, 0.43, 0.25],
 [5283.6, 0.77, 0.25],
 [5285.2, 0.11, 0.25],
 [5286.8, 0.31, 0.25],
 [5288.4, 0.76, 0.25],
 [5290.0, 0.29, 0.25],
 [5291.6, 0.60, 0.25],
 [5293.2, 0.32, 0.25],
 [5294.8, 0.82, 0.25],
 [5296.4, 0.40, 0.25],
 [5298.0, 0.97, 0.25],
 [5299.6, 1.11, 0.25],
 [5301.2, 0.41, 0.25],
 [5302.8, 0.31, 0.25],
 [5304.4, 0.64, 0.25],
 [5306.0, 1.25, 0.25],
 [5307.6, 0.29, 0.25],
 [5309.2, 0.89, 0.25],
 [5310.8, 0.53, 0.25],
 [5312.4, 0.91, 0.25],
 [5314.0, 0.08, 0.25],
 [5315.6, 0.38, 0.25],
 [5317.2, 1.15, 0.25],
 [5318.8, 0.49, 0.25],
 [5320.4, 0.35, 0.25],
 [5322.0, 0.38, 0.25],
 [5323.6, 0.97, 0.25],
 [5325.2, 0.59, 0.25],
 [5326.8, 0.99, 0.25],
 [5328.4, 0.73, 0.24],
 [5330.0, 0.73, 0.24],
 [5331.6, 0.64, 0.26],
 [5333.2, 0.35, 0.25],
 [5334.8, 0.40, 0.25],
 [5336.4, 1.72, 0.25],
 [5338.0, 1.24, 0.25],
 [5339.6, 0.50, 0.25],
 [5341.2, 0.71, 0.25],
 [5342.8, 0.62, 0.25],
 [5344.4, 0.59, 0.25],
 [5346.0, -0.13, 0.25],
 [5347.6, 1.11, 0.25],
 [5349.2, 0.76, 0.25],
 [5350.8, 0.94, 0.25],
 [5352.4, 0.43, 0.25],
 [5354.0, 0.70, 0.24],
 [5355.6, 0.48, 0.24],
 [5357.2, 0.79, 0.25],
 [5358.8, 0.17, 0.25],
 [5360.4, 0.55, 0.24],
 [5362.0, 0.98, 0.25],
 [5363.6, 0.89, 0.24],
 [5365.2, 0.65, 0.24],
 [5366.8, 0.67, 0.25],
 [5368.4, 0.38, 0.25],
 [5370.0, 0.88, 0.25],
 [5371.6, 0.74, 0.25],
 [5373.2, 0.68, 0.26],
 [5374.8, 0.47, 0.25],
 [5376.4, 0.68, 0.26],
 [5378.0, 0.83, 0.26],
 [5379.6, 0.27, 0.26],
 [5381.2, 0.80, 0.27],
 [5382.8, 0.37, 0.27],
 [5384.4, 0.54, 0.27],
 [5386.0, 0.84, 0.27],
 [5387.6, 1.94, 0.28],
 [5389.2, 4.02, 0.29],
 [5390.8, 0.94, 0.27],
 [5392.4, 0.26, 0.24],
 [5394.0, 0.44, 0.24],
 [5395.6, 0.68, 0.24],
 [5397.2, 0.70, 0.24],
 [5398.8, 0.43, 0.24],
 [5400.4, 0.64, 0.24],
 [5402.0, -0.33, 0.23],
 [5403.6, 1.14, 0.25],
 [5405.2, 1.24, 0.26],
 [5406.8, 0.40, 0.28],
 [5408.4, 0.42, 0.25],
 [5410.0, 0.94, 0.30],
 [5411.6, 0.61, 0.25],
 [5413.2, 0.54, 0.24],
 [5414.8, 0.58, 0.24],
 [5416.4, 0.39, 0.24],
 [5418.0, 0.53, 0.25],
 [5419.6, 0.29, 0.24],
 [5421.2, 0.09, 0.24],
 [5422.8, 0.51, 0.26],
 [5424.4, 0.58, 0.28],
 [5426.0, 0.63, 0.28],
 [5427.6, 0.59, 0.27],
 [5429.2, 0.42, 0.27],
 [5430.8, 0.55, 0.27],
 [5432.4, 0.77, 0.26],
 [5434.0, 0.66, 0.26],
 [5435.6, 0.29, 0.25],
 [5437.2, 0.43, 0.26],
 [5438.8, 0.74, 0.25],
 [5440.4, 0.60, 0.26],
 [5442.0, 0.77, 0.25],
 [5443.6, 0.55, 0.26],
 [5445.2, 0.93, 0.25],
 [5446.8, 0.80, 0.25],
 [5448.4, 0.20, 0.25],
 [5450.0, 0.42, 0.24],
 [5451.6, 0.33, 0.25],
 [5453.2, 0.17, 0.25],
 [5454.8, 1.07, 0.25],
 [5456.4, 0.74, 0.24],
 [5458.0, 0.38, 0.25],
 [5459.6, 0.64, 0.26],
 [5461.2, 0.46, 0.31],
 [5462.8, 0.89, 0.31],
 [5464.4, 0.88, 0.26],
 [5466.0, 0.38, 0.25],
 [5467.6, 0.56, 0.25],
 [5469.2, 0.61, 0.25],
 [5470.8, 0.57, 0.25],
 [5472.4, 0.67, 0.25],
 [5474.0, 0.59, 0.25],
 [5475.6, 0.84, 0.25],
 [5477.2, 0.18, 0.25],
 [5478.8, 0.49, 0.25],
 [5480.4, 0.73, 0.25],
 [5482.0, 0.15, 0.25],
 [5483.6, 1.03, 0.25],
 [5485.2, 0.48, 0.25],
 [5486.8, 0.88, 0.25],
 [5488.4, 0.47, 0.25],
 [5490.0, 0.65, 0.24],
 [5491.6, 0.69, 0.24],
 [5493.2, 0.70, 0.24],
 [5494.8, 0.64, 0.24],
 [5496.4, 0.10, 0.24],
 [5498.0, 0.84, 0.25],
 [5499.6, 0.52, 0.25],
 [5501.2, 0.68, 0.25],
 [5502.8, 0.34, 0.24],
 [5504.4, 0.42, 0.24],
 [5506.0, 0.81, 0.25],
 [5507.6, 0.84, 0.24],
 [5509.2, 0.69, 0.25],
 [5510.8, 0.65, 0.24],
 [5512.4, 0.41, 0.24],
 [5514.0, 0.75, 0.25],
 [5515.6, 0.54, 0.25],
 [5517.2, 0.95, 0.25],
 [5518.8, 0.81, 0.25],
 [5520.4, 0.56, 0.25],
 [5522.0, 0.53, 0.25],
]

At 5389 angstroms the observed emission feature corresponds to [O III]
